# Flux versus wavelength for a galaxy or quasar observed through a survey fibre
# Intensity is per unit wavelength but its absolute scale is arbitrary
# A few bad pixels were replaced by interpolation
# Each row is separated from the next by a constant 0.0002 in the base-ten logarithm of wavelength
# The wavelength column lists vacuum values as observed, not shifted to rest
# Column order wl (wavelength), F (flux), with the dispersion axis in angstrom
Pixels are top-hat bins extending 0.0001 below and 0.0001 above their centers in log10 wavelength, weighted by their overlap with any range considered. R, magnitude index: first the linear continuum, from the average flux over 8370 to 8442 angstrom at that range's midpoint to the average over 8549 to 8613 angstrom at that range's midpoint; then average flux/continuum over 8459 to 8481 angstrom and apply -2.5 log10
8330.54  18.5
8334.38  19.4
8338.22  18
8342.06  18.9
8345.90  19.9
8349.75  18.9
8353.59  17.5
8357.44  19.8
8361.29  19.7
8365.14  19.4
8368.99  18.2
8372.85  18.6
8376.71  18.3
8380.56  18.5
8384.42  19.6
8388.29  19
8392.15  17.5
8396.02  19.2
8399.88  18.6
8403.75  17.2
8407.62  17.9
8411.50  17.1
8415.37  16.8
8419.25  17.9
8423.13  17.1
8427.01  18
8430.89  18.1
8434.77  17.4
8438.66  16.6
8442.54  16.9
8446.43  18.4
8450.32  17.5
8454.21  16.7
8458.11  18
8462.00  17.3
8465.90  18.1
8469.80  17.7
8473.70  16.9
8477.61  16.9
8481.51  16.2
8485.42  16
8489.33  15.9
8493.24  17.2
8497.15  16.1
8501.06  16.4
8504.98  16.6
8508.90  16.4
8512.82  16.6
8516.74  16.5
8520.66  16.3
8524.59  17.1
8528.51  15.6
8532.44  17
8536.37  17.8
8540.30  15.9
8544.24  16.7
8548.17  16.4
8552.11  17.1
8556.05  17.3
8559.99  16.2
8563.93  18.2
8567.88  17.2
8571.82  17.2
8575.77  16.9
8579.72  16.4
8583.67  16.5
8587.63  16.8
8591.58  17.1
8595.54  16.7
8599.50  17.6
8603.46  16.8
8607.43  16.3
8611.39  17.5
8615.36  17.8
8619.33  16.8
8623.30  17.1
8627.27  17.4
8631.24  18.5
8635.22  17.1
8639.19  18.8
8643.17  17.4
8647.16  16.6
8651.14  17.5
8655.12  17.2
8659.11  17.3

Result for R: 0.02 mag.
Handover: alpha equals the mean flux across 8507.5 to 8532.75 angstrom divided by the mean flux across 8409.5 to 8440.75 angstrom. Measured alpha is 0.95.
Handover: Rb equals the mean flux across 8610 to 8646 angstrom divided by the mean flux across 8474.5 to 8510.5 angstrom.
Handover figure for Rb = 1.1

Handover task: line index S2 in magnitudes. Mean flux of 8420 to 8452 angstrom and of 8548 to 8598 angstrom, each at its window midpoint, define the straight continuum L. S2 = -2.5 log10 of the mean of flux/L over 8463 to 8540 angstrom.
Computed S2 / 0.04 mag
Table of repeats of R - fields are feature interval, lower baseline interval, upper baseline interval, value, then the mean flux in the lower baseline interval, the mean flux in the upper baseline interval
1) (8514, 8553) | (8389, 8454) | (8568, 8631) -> 0.04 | 17.6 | 17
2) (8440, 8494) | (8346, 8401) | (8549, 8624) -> 0.06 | 18.8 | 17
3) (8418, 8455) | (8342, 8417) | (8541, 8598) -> 0.03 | 18.5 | 16.9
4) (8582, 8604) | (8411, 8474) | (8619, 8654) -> 0.04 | 17.5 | 17.5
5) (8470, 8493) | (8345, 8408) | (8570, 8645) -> 0.09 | 18.7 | 17.2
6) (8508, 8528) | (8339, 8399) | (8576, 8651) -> 0.08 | 18.8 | 17.2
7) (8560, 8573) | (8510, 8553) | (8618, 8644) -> -0.02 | 16.6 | 17.6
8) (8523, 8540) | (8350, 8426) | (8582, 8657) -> 0.05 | 18.3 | 17.2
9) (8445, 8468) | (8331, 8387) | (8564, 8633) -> 0.03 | 18.9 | 17.1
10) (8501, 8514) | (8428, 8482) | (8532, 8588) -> 0.04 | 17.4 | 16.9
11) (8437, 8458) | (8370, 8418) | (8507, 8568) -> 0.02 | 18.2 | 16.8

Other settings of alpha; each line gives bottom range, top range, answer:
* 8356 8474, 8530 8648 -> 0.95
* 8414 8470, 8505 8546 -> 0.95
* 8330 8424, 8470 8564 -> 0.90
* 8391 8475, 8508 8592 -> 0.95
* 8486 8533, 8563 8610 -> 1.03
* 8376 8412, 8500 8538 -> 0.91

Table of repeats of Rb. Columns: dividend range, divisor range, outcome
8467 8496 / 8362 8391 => 0.89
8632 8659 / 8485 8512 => 1.07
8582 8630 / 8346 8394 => 0.91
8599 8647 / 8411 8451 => 1.00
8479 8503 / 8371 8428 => 0.90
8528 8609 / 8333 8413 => 0.91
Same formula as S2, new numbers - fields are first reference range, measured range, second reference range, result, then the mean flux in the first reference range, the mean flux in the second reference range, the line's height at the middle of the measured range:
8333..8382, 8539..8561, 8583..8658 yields 0.07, 18.9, 17.2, 17.7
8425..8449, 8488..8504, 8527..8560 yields 0.04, 17.6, 16.7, 17.1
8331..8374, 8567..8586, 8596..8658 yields 0.05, 18.9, 17.3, 17.6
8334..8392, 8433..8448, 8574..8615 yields 0.06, 18.9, 16.9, 18.2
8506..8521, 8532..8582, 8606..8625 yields -0.01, 16.5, 17.1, 16.8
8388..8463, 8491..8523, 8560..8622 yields 0.05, 17.6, 17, 17.3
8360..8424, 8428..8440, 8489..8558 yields 0.02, 18.3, 16.6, 17.7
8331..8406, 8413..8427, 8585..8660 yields 0.07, 18.7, 17.3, 18.4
